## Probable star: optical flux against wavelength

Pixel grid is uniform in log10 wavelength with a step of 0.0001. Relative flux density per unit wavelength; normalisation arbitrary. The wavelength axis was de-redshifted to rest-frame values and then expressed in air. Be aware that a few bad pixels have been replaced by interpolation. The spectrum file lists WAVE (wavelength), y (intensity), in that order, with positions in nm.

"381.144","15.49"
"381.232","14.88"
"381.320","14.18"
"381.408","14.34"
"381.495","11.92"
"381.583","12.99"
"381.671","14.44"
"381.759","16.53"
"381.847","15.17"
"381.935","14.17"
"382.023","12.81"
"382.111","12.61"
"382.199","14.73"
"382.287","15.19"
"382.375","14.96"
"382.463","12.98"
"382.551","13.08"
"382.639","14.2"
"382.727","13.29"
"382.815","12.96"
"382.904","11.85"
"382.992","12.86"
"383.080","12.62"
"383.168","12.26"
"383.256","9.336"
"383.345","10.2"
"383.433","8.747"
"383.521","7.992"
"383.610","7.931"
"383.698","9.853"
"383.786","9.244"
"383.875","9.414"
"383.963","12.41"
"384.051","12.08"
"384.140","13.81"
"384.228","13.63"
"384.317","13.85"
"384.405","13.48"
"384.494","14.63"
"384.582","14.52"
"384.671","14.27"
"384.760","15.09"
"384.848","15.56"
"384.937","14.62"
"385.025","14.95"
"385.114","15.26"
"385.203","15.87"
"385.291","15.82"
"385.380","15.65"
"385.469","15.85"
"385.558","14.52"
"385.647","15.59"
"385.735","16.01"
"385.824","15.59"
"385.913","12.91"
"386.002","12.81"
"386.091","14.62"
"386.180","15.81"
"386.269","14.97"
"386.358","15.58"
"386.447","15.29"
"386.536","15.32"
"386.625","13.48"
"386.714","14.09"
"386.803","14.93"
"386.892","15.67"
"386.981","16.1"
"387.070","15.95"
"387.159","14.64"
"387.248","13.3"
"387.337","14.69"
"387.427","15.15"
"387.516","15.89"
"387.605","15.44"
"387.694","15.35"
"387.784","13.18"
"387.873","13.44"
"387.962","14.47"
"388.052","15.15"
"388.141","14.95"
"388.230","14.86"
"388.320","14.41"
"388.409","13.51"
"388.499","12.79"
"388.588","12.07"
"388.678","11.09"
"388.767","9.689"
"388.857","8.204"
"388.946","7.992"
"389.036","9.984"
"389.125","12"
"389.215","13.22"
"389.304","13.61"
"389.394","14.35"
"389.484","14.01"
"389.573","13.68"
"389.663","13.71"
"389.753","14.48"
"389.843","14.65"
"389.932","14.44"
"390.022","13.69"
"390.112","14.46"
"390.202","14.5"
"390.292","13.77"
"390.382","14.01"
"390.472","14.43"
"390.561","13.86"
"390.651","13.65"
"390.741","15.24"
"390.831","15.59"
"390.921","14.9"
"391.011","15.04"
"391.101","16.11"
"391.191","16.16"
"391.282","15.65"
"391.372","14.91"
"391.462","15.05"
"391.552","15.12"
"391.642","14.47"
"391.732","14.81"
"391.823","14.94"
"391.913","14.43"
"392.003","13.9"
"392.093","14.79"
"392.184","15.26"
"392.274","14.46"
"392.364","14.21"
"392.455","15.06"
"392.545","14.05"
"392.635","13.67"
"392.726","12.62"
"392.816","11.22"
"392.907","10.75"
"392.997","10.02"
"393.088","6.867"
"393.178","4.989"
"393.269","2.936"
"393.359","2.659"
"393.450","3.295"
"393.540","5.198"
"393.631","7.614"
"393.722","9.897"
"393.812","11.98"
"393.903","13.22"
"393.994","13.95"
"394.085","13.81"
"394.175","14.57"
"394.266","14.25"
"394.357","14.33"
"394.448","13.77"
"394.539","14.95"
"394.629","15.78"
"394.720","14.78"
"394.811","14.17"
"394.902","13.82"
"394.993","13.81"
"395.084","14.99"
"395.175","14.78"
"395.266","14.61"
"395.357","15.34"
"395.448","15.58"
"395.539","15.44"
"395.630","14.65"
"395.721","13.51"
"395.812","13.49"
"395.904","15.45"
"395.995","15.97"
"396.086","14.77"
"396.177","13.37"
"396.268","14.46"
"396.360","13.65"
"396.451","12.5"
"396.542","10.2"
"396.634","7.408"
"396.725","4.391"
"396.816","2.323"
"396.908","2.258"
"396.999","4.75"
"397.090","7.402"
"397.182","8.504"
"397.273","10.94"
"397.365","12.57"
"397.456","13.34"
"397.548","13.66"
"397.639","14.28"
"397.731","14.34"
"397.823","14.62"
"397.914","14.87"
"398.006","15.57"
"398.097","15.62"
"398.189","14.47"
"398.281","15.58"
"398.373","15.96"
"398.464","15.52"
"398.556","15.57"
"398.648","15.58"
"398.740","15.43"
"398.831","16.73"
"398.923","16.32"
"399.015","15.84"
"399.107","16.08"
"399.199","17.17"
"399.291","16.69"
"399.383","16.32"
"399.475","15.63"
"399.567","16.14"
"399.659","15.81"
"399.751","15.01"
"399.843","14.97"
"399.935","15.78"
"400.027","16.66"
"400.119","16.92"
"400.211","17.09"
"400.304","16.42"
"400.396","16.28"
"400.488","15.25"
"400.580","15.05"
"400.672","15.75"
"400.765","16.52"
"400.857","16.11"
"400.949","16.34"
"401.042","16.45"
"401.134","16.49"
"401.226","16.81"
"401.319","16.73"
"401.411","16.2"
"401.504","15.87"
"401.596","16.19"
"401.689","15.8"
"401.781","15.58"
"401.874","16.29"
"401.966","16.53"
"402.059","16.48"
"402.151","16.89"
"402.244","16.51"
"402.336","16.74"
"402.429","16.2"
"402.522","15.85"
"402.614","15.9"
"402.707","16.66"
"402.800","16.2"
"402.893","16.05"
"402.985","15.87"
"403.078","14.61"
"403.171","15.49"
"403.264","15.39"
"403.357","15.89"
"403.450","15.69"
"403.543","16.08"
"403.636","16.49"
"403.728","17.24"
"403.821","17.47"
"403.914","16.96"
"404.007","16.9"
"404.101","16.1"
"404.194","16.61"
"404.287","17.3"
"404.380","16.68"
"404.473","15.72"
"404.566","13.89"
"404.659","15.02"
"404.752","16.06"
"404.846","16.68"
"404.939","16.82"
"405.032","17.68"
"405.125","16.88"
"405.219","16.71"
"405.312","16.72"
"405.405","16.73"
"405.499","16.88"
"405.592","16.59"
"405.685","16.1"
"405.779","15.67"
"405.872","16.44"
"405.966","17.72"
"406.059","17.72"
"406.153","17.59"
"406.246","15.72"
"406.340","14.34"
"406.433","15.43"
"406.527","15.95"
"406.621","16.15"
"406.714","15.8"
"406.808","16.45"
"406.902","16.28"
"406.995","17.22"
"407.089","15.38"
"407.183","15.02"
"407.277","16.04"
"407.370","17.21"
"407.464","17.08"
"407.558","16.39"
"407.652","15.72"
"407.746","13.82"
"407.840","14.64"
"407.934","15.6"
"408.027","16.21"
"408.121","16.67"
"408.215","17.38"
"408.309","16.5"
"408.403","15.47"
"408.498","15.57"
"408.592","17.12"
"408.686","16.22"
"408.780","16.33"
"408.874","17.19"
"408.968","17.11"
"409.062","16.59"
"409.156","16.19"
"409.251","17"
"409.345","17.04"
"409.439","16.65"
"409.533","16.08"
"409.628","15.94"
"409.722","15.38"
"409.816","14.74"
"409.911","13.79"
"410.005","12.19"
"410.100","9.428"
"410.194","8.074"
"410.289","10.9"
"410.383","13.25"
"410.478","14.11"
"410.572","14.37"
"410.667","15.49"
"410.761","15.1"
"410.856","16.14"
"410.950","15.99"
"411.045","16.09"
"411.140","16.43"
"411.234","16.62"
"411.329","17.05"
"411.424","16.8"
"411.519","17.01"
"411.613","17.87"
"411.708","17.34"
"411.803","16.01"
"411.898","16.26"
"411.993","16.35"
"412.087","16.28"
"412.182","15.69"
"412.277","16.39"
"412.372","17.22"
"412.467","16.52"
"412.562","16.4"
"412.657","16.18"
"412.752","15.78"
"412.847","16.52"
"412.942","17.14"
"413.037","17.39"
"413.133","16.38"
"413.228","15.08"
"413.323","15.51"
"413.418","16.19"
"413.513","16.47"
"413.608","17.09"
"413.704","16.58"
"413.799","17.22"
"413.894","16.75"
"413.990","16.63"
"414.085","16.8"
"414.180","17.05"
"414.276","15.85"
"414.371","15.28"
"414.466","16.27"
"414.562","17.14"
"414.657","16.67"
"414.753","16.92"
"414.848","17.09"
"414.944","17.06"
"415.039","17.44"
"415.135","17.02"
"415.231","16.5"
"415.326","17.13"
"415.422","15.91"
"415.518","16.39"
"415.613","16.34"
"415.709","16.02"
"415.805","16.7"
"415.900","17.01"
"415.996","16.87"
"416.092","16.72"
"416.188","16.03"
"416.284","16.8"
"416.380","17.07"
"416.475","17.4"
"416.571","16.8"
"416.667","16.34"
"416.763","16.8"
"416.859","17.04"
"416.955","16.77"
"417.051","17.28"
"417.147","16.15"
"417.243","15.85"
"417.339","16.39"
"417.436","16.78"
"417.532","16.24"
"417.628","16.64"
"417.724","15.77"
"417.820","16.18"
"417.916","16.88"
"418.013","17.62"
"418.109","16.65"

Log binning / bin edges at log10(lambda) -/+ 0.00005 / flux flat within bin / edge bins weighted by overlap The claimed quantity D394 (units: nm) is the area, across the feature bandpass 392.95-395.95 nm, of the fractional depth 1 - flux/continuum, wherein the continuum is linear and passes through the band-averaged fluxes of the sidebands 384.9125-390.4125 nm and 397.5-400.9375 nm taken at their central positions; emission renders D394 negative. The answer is 0.60 nm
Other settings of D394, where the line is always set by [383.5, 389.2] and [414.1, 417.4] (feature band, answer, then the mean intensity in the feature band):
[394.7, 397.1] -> 0.41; 12.2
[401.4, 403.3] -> -0.09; 16.1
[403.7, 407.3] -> -0.17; 16.4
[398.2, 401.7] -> -0.23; 16.1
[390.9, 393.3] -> 0.18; 13.2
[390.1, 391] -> -0.02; 14.5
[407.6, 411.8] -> 0.15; 15.5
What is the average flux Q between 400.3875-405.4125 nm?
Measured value 16.2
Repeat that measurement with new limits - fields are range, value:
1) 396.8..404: 15.2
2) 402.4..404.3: 16.2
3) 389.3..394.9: 13.1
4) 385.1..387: 15.1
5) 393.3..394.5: 10.6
